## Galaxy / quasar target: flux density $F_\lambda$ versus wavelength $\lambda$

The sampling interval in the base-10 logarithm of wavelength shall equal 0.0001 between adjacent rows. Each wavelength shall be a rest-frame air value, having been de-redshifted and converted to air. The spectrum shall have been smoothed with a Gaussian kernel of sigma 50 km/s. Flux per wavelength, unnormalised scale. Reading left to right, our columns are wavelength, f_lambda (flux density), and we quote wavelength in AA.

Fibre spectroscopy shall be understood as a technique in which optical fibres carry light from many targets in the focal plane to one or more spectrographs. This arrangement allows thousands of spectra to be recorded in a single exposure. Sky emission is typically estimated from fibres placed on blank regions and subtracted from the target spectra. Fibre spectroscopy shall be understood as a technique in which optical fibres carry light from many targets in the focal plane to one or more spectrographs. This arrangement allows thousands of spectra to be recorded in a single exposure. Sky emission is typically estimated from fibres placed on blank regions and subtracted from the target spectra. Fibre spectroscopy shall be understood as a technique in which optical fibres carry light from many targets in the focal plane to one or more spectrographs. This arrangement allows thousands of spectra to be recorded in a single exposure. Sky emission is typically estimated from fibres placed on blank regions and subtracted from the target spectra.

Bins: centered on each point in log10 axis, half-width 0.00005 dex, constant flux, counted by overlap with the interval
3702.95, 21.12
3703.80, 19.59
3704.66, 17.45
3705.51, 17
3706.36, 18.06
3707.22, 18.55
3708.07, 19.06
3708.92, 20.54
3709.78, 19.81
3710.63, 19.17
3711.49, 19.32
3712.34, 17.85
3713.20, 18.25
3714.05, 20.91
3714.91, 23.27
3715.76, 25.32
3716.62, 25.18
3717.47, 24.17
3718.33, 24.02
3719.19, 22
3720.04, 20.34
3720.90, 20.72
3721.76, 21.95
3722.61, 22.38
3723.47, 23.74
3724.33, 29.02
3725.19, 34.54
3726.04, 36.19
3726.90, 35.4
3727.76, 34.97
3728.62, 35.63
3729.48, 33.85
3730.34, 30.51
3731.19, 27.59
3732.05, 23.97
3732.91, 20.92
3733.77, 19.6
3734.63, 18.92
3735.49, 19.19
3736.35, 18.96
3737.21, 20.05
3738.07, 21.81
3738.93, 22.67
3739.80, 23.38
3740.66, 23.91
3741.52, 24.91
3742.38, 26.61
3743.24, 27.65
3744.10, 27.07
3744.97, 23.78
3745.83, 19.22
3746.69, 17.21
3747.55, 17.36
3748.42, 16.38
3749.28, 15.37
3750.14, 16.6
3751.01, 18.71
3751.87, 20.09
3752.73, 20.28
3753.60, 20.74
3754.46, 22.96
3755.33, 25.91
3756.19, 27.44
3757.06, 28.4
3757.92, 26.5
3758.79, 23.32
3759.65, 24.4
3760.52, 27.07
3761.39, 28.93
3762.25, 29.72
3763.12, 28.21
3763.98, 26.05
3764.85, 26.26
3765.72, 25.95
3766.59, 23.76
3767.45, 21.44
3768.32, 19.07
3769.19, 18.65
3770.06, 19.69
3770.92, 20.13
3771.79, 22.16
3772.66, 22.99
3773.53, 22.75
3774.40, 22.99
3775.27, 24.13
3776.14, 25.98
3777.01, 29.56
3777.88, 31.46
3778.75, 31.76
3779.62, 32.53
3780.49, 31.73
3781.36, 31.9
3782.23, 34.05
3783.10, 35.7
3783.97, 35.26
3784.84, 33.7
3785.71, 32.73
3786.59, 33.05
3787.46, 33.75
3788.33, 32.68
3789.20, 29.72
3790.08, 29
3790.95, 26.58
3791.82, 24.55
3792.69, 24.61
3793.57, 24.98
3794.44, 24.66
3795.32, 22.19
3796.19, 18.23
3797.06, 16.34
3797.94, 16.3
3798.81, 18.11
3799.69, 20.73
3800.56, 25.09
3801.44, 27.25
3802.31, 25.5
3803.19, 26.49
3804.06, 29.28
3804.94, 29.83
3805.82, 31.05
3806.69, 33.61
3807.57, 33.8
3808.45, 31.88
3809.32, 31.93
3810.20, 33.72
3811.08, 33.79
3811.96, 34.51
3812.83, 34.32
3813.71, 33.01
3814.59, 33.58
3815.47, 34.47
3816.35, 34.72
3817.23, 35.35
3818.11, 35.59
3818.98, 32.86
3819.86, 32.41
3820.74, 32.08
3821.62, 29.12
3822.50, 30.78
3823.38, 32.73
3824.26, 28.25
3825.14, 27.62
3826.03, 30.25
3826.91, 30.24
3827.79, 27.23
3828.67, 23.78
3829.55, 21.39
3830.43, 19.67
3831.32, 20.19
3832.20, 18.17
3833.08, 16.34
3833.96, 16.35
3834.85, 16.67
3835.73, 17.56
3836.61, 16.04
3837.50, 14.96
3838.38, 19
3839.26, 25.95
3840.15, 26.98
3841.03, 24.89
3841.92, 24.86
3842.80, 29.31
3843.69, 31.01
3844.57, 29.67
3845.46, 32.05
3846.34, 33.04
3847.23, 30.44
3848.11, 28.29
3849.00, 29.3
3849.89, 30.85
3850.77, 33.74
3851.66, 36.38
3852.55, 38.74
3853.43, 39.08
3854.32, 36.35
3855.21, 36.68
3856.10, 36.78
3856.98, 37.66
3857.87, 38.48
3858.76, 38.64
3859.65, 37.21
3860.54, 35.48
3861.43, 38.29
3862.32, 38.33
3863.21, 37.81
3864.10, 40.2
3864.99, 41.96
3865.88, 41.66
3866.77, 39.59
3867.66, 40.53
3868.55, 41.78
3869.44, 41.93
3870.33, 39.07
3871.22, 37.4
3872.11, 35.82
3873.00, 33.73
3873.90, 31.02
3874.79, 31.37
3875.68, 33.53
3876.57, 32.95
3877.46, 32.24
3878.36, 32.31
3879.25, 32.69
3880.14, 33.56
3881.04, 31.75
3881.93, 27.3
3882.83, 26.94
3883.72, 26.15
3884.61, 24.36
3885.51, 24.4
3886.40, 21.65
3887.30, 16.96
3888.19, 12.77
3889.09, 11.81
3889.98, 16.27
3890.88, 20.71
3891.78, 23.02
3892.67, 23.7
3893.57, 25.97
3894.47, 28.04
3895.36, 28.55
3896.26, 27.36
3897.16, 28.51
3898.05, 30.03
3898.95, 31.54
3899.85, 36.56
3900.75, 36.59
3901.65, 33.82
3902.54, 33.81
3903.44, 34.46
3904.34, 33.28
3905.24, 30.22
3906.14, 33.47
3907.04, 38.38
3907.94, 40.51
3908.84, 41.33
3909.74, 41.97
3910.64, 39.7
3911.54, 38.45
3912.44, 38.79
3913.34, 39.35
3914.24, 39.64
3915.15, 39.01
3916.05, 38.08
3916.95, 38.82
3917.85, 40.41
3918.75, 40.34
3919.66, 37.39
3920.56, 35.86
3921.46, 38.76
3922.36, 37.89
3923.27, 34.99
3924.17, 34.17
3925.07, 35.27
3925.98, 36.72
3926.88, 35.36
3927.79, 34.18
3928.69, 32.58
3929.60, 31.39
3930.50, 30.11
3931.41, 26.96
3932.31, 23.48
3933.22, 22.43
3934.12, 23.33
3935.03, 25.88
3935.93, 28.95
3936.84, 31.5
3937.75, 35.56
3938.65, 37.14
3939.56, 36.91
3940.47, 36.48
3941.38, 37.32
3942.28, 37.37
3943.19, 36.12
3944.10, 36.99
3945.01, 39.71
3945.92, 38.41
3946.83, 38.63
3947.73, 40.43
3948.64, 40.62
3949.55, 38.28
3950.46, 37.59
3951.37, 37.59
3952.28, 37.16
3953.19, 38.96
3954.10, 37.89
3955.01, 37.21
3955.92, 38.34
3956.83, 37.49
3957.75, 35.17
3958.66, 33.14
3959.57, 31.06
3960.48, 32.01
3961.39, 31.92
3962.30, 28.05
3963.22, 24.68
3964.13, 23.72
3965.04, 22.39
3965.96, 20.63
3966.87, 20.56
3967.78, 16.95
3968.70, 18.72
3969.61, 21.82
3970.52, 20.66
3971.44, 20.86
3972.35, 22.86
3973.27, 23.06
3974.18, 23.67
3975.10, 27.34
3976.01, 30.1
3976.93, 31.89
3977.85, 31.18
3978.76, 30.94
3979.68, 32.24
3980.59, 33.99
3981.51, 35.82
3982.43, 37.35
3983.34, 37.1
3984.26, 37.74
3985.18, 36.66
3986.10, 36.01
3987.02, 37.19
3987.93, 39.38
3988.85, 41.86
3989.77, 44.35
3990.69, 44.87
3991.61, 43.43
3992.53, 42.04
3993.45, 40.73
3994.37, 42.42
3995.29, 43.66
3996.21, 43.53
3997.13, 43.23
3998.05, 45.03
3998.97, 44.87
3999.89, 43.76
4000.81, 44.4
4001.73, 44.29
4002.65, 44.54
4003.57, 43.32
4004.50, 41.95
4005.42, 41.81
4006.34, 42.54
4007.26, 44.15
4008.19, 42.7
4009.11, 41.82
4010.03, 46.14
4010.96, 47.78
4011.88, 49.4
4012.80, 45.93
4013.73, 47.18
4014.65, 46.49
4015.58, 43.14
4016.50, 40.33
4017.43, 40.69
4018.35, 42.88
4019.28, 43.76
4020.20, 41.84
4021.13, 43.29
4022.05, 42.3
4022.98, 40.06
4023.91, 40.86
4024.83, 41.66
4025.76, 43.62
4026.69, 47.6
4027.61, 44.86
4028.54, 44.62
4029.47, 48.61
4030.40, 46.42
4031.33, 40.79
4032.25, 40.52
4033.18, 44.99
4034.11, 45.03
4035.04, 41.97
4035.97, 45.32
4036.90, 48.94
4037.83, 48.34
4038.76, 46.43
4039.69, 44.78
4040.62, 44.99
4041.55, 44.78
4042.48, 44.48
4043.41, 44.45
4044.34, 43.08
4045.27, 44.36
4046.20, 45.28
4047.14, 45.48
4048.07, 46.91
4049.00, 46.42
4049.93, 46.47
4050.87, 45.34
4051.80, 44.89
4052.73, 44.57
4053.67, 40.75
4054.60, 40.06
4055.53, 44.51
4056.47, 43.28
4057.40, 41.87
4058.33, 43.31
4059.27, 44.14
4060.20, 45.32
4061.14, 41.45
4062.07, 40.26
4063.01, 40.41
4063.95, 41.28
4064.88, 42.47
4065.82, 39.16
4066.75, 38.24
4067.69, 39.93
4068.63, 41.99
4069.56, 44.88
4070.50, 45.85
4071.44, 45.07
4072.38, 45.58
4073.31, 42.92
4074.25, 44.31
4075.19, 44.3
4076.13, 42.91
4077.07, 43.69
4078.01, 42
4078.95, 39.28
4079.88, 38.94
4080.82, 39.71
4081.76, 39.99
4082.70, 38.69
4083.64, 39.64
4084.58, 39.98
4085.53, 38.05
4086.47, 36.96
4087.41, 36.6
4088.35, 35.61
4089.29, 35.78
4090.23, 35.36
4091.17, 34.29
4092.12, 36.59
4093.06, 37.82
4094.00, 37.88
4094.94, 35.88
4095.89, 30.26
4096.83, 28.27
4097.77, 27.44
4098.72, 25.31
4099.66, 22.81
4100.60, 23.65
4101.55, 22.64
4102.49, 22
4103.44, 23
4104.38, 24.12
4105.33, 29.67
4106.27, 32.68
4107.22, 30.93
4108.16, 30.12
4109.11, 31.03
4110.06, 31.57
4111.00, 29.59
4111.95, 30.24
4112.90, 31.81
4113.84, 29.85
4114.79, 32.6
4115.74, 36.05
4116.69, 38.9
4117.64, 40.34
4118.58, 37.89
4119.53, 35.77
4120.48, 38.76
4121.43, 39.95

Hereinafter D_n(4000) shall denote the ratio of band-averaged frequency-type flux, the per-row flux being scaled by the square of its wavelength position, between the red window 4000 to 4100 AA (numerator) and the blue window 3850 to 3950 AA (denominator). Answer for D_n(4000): 1.34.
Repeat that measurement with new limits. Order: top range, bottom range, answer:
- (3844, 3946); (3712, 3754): 1.55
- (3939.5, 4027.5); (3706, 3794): 1.69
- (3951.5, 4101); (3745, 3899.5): 1.54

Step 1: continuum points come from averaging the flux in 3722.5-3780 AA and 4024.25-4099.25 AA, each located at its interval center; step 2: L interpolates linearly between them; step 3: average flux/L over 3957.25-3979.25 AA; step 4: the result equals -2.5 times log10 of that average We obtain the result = 0.37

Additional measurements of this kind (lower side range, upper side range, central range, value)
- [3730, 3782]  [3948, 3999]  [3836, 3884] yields -0.16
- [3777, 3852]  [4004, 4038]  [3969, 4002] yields 0.15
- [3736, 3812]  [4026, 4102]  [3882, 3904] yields 0.22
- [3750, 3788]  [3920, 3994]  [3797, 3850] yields 0.03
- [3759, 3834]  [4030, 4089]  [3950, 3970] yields 0.22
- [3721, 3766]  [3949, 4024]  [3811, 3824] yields -0.17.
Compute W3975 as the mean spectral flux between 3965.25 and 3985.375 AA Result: 27.6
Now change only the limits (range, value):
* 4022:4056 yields 44.5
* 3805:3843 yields 27.7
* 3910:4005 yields 34.9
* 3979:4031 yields 42.4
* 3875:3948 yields 32.3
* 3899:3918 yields 37.3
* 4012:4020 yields 44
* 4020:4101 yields 41.2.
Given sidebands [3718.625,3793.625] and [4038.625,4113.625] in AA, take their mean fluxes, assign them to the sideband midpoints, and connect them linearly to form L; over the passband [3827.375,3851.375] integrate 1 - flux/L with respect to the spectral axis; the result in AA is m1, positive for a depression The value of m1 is 3.8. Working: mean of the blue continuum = 25.6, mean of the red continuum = 38.4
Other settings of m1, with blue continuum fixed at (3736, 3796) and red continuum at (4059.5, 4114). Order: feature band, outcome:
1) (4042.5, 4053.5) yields -3.3 AA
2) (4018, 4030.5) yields -3.6 AA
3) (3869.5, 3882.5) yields -2.0 AA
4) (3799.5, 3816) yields -2.6 AA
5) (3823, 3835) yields 1.6 AA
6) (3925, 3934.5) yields 0.2 AA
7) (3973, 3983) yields 0.5 AA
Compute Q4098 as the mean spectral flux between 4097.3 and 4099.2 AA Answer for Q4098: 26.3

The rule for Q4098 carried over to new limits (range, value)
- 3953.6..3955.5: 37.6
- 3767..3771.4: 19.9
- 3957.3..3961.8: 32.7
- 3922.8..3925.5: 34.8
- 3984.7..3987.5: 36.7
